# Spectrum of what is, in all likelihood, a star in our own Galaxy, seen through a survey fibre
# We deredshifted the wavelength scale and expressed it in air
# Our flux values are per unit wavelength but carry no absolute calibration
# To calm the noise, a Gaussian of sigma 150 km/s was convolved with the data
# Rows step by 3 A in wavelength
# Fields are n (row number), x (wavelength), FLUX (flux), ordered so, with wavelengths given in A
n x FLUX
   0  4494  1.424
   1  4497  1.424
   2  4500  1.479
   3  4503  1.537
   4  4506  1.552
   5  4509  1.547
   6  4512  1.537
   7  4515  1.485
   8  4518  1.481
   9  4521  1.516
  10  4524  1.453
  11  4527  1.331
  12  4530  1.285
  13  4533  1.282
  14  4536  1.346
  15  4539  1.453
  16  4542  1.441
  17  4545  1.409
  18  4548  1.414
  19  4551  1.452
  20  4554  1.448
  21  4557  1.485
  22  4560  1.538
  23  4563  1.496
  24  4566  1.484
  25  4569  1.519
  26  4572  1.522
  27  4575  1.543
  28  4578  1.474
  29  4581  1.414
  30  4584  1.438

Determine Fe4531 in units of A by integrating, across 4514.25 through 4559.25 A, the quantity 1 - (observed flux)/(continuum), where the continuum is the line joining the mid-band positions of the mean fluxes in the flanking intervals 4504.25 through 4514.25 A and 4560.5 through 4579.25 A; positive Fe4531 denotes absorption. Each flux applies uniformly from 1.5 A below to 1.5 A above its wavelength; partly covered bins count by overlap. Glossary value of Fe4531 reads 3.1 A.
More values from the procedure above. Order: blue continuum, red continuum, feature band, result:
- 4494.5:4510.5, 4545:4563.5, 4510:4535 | 1.1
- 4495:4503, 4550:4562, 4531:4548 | 1.1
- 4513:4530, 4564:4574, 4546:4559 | 0.3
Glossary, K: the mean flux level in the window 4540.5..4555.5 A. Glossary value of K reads 1.43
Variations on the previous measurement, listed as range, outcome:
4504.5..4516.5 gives 1.53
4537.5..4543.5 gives 1.45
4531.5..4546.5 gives 1.39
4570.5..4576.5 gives 1.53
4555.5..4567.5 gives 1.5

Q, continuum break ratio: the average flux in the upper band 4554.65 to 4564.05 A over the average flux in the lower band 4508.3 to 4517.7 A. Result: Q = 0.99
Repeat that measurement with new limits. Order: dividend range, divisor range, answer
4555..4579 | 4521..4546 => 1.09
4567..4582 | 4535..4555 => 1.05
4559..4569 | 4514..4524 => 1.01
